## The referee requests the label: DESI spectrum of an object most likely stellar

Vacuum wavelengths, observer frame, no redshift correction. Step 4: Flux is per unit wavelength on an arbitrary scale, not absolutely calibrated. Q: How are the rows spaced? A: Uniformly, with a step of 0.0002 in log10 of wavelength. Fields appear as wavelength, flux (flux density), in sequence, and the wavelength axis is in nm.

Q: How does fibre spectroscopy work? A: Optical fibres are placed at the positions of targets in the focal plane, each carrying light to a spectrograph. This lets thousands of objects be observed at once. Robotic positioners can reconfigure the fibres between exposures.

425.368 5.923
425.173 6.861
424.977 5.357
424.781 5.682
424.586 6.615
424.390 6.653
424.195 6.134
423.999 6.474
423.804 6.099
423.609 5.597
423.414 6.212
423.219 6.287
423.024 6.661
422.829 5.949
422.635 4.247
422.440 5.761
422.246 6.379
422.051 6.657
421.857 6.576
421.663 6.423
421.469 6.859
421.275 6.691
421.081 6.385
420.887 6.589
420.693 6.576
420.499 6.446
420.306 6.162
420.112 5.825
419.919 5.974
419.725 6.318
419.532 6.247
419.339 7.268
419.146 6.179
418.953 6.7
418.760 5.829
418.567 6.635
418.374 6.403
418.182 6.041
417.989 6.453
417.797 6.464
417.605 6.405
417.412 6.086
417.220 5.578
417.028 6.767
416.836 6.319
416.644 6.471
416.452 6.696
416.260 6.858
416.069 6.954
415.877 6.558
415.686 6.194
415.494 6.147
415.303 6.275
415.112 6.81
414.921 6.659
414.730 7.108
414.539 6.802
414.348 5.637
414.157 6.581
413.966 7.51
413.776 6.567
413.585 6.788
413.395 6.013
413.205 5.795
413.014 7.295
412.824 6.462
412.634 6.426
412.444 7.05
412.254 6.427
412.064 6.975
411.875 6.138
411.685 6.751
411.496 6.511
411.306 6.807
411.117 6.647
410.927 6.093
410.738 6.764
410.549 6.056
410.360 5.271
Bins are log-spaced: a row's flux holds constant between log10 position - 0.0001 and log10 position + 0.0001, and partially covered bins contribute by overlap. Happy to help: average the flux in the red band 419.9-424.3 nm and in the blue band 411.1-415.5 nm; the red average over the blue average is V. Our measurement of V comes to 0.94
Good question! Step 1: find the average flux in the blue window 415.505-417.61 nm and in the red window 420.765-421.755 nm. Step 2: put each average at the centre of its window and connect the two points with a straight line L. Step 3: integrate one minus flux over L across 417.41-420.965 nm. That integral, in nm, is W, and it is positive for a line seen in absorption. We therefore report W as 0.090 nm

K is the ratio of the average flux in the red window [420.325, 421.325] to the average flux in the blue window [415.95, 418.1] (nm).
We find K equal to 1.0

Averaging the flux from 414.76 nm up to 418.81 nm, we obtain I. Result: 6.43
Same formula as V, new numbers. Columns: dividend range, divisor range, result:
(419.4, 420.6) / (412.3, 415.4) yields 0.94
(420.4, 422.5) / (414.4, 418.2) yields 1.00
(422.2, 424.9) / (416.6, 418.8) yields 0.96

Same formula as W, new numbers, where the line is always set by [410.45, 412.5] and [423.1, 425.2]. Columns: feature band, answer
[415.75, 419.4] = -0.047 nm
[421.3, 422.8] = 0.019 nm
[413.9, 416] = -0.038 nm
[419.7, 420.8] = 0.012 nm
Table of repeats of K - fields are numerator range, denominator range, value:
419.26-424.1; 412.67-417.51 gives 0.96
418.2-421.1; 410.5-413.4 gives 0.97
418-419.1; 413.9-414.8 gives 0.95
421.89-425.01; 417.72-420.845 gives 0.96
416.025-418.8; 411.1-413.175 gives 0.96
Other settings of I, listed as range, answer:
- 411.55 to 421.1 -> 6.47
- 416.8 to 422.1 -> 6.39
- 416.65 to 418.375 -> 6.28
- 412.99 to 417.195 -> 6.55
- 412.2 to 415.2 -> 6.62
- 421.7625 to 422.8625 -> 5.93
